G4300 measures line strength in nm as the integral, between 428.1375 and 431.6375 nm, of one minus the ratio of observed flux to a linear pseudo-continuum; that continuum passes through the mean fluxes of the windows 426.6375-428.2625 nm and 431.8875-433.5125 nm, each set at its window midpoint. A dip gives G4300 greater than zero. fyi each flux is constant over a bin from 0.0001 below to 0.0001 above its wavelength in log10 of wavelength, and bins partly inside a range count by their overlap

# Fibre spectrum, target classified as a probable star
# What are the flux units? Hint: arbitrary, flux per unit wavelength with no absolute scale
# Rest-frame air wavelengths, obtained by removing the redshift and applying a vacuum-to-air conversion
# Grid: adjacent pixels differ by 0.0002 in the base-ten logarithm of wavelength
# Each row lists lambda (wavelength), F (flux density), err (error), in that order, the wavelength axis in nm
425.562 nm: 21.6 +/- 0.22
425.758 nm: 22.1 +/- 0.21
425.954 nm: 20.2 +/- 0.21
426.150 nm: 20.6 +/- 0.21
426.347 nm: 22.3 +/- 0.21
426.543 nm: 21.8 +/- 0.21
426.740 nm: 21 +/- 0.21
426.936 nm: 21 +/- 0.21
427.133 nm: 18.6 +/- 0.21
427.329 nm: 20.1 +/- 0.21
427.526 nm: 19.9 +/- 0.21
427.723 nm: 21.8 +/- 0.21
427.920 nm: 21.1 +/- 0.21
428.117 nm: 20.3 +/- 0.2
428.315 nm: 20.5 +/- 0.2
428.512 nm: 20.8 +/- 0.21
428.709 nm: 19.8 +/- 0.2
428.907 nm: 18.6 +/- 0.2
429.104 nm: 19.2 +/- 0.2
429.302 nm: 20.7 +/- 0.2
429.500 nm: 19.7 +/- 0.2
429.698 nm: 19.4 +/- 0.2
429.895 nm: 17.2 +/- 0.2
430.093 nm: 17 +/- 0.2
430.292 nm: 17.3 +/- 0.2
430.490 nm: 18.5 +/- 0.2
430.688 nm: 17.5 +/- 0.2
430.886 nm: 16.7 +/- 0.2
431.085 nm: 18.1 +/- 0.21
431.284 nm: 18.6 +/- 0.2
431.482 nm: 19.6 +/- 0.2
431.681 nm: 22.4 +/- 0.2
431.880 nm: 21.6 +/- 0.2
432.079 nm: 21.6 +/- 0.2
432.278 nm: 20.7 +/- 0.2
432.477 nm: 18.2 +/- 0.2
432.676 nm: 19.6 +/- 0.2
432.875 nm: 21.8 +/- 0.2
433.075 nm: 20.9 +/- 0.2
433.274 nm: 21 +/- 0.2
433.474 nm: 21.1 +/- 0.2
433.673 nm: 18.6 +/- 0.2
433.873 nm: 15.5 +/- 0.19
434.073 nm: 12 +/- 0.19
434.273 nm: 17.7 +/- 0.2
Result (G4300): 0.29 nm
